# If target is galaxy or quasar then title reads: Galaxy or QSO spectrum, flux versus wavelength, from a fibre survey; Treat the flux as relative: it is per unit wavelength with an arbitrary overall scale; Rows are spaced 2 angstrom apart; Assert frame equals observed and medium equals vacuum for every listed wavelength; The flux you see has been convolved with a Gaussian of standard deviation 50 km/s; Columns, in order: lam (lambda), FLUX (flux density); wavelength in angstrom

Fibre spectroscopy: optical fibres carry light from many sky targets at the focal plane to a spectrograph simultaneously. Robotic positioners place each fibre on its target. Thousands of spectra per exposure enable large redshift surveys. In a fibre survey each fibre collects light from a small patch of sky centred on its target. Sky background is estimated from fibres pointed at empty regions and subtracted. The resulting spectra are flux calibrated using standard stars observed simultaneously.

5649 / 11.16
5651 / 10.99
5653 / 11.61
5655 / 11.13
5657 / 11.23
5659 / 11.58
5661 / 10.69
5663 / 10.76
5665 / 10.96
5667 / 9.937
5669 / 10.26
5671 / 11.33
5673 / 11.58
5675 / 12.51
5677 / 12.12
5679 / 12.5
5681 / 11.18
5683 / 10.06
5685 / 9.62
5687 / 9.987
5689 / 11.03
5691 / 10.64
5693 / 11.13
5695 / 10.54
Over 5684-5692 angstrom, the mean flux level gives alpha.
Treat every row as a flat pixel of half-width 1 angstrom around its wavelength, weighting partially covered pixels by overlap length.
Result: 10.3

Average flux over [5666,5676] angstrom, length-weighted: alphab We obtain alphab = 11.1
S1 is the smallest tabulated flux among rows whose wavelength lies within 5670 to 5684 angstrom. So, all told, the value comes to 10.06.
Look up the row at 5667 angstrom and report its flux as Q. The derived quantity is 9.937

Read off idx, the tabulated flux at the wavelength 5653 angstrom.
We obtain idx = 11.61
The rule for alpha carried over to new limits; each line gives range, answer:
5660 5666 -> 10.8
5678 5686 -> 10.8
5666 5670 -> 10.1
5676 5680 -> 12.3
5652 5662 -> 11.2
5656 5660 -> 11.4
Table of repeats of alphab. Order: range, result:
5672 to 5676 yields 12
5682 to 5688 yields 9.89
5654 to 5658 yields 11.2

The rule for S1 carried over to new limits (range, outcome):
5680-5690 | 9.62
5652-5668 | 9.937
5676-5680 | 12.12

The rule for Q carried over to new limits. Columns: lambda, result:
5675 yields 12.51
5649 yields 11.16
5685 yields 9.62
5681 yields 11.18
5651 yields 10.99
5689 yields 11.03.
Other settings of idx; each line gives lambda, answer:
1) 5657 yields 11.23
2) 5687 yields 9.987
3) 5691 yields 10.64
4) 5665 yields 10.96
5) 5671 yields 11.33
